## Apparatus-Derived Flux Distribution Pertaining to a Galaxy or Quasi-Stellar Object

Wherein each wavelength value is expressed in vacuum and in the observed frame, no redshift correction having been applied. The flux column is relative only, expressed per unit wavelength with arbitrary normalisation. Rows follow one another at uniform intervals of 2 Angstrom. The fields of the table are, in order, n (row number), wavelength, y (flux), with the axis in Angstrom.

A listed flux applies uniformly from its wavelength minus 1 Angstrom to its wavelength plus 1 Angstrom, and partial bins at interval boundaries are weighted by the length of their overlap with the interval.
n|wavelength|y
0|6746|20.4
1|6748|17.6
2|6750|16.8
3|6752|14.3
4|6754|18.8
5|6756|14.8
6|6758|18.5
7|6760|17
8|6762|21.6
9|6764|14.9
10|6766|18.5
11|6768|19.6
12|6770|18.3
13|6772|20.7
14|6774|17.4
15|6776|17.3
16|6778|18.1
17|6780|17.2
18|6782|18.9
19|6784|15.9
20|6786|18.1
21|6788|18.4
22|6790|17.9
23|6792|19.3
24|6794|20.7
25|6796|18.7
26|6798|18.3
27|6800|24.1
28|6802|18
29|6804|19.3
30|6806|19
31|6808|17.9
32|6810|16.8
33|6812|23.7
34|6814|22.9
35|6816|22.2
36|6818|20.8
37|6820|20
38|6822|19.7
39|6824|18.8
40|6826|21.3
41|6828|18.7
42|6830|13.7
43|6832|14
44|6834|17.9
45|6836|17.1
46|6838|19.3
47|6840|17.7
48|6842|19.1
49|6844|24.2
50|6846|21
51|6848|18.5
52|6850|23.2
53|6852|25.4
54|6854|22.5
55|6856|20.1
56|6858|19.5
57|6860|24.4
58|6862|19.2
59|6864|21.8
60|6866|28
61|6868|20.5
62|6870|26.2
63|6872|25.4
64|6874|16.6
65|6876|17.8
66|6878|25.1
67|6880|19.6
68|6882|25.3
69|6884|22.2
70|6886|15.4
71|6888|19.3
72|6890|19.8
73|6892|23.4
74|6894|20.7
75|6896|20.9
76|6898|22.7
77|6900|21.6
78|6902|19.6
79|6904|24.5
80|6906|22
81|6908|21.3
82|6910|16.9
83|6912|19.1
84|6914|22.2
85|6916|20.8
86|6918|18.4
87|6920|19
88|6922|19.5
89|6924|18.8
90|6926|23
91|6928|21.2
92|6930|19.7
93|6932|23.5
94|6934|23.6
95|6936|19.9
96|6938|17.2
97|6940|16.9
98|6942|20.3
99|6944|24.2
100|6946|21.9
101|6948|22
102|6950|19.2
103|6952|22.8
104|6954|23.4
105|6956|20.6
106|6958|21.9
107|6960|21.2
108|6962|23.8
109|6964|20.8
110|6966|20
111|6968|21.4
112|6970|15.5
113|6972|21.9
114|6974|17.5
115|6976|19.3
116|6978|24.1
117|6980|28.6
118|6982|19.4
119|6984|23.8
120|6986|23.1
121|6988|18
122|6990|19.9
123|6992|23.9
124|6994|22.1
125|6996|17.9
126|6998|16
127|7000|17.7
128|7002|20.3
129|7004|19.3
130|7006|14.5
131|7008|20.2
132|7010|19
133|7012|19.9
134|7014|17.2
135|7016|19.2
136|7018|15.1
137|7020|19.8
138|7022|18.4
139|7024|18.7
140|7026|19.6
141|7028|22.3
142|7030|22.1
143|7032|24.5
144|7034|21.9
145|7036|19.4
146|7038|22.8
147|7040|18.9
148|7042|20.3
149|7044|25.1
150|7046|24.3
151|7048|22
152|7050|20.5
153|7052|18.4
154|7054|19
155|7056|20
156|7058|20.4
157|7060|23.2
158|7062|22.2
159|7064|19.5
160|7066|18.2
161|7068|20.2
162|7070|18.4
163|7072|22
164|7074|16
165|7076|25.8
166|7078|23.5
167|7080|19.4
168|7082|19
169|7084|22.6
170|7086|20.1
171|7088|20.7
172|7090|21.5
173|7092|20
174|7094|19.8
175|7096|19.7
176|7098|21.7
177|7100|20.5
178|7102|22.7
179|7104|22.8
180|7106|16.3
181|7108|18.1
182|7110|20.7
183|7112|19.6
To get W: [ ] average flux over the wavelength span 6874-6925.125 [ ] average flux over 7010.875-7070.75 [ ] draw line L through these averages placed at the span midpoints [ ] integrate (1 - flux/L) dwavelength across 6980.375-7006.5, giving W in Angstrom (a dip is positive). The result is 0.58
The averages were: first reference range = 20.6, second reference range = 20.4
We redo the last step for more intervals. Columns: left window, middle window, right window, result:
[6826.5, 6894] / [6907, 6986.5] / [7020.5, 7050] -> 0.4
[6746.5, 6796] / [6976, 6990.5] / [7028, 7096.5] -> -1.5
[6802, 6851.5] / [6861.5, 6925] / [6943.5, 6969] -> -1.4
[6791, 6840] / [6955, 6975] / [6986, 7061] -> -0.6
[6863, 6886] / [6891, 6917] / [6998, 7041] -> 0.6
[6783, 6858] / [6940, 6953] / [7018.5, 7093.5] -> -0.7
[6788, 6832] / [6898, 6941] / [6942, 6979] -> 0.5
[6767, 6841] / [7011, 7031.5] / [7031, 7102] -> 1.2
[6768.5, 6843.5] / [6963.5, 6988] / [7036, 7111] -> -1.4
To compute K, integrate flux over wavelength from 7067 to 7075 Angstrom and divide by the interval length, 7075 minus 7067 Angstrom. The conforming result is 19.1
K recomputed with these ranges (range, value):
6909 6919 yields 19.5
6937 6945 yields 19.6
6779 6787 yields 17.5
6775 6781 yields 17.5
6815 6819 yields 21.5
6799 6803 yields 21.1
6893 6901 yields 21.5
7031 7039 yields 22.1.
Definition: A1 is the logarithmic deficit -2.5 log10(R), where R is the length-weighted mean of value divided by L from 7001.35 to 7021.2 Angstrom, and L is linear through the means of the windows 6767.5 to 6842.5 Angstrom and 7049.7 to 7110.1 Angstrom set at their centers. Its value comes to 0.09 mag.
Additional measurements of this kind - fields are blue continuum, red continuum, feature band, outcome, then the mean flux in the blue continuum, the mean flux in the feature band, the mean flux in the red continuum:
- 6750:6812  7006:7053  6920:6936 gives -0.09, 18.3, 21.1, 20.3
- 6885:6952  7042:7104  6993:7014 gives 0.12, 20.6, 18.6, 20.9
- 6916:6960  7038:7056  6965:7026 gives 0.07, 20.8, 19.7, 21.1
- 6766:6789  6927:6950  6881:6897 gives -0.04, 18.2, 20.9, 20.9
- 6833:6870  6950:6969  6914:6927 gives 0.07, 21.2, 20.1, 21.6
